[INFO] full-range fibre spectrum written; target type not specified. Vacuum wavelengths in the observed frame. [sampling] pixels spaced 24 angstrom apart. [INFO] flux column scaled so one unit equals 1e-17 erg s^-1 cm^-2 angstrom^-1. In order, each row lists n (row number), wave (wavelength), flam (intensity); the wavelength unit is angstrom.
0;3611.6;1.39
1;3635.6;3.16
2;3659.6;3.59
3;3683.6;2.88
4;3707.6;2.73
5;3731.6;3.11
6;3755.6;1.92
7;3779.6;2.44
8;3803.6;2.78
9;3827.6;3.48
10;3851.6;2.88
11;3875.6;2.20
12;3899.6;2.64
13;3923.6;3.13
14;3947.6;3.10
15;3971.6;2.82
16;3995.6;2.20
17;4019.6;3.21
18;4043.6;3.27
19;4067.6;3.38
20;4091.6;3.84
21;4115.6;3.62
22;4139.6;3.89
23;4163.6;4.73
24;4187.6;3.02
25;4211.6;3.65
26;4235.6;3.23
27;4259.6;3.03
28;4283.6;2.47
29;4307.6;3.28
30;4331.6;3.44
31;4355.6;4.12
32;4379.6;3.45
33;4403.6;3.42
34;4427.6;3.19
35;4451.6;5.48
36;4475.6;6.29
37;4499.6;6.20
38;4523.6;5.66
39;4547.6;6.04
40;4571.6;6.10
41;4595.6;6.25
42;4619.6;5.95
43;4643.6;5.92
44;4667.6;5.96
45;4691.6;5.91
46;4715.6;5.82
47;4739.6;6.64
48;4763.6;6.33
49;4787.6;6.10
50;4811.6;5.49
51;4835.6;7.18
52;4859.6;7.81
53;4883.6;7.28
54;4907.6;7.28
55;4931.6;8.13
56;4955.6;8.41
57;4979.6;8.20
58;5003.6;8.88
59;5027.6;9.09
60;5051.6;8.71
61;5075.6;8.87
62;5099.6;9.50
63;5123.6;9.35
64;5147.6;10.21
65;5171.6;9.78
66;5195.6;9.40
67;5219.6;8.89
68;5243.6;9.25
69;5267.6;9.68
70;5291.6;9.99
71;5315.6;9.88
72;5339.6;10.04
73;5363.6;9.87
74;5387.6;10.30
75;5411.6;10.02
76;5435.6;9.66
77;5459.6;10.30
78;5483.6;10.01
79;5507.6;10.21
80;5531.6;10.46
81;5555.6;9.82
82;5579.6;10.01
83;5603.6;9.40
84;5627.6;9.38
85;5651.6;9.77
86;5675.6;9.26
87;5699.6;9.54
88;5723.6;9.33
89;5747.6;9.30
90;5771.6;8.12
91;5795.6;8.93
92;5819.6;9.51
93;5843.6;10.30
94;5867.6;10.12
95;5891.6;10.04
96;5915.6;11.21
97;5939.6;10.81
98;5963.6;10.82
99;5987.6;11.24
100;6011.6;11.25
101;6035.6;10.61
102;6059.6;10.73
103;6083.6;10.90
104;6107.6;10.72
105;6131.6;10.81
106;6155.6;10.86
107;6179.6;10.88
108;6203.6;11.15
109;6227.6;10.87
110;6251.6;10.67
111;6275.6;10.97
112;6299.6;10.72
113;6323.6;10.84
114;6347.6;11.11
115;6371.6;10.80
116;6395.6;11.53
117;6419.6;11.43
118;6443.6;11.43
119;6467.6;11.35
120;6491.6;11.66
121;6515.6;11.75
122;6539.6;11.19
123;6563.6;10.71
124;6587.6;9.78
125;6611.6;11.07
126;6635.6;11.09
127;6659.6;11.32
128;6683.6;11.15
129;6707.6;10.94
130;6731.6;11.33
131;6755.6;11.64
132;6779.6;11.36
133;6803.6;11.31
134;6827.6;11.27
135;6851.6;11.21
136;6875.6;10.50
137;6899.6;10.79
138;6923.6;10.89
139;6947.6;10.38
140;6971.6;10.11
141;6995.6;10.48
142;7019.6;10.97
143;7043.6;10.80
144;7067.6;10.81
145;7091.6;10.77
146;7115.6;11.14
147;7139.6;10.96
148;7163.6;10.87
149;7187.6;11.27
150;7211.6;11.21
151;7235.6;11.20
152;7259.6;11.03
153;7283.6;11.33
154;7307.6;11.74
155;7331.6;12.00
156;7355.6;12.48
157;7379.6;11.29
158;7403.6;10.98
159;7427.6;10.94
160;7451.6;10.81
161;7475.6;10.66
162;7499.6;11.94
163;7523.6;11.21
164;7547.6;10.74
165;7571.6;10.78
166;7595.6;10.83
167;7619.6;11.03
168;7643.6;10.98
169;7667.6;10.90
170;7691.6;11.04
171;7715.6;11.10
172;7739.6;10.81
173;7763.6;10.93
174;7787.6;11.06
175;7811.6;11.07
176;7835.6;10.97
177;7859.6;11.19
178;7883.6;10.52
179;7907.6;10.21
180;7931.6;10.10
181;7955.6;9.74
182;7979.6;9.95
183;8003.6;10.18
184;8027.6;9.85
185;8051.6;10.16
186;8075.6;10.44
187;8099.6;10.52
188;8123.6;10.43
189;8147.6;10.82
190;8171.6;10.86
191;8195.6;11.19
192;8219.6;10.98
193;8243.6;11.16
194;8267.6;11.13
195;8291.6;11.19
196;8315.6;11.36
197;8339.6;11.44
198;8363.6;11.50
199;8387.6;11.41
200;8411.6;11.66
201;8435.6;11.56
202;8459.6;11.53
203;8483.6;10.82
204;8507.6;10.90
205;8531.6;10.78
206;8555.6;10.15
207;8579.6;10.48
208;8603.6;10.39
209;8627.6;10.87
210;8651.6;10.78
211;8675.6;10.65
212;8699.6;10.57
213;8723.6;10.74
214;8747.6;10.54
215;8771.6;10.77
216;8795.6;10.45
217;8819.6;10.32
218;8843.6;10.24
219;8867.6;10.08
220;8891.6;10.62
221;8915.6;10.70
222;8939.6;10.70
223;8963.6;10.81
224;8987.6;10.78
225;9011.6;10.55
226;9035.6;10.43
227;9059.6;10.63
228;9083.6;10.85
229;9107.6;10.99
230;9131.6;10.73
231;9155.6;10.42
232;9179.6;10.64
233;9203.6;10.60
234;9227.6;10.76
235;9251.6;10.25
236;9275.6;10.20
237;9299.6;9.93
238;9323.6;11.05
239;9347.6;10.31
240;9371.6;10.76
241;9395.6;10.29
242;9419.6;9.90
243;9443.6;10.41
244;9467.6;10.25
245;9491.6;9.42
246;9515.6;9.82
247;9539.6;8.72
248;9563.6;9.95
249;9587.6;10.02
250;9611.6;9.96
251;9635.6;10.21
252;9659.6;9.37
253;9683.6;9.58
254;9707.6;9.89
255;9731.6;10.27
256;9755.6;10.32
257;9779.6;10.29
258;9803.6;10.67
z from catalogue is 0.12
